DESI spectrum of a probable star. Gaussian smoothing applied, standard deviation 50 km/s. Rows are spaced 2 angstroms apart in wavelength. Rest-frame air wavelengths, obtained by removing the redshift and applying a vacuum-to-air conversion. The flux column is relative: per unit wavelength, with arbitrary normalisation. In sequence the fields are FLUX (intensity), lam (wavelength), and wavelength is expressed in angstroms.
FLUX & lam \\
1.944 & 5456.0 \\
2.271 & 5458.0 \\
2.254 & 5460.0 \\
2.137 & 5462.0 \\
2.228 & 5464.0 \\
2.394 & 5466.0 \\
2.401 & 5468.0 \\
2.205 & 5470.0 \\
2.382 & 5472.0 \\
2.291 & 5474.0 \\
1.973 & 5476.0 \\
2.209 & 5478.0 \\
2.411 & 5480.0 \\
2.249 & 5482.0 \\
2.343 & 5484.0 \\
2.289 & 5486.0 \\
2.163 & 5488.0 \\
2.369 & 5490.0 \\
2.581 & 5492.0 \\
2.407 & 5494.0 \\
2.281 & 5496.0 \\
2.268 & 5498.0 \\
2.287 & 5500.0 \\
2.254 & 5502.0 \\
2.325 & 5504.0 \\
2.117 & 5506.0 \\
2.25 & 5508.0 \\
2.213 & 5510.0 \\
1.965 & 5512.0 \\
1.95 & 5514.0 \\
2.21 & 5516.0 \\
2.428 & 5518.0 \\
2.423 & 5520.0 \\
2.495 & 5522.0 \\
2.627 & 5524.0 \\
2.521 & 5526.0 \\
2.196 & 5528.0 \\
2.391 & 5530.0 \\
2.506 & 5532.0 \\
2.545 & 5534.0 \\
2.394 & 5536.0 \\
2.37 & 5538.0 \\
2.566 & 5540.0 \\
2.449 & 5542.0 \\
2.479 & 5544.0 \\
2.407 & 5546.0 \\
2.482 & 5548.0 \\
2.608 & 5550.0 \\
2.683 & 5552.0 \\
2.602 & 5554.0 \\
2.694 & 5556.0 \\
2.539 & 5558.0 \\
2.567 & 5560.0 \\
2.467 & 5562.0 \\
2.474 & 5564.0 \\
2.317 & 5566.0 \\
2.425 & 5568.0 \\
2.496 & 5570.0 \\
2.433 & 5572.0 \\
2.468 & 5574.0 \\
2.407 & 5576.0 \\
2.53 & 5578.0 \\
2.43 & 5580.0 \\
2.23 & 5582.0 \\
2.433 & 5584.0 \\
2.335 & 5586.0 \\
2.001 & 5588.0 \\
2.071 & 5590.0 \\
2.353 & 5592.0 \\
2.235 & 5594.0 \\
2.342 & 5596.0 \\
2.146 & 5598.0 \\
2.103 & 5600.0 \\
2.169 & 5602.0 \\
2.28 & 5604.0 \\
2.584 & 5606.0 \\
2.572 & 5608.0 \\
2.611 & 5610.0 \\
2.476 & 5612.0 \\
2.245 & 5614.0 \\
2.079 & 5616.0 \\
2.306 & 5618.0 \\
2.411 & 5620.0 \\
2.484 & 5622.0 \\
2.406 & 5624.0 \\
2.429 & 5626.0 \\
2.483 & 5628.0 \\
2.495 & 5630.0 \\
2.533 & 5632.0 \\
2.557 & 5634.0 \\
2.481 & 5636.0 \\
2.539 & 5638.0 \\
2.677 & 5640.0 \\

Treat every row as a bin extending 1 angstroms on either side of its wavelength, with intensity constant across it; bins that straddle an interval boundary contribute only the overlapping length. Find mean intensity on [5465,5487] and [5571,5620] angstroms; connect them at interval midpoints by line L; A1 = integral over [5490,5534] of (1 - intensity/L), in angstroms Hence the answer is -0.5 angstroms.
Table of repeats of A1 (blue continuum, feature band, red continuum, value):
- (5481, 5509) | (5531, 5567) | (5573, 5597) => -3.07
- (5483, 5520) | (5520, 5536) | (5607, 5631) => -1.13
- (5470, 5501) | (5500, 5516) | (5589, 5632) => 0.98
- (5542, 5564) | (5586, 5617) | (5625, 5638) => 2.84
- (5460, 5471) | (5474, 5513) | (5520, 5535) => 1.60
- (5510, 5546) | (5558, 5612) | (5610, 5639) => 0.87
